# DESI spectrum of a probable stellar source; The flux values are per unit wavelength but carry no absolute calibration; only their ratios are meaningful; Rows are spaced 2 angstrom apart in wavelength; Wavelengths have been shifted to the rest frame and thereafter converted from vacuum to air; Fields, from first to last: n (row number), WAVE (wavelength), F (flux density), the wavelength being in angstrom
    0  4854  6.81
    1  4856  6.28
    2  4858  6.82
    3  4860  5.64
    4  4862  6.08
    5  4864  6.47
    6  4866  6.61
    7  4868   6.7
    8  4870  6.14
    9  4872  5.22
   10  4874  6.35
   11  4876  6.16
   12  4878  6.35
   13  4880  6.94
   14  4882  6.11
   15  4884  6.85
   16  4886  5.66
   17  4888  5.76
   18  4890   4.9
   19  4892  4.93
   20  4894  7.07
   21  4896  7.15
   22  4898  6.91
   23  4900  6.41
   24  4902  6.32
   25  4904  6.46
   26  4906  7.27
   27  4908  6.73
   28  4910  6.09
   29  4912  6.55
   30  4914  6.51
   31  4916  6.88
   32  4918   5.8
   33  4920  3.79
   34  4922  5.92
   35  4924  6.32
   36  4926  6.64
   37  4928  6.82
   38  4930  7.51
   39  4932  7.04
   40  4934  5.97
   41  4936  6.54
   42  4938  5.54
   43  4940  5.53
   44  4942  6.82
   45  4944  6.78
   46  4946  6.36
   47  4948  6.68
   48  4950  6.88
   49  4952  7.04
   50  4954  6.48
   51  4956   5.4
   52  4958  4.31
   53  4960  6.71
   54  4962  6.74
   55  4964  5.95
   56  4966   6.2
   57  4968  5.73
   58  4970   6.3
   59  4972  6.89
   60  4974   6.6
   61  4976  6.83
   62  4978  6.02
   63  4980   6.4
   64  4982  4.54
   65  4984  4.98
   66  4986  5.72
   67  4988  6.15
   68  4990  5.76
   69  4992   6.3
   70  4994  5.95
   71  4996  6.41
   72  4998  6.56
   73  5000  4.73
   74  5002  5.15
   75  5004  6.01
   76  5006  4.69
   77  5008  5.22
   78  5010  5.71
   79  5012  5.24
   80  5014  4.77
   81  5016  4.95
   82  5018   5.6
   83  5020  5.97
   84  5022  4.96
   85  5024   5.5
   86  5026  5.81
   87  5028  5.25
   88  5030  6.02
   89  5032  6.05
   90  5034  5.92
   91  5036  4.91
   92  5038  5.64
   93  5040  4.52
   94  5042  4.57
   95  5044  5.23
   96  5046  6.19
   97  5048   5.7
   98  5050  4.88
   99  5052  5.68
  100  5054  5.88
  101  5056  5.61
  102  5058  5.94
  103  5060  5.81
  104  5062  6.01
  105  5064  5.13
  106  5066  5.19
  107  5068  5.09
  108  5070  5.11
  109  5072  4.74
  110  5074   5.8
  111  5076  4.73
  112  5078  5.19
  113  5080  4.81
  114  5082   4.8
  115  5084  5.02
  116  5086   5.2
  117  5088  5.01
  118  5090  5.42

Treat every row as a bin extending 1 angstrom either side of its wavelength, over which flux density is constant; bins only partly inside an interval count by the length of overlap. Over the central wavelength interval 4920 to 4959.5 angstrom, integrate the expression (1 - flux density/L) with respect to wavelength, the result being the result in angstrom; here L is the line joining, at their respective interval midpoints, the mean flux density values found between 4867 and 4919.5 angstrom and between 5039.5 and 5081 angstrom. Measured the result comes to -1.7 angstrom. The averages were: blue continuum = 6.29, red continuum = 5.33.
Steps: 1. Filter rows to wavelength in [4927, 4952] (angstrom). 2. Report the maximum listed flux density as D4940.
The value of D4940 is 7.51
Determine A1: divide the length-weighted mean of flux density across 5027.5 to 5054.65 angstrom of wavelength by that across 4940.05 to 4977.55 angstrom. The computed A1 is 0.86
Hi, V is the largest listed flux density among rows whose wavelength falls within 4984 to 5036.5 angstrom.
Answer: 6.56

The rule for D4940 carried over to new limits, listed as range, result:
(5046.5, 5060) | 5.94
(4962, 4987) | 6.89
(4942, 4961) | 7.04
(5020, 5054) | 6.19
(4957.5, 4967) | 6.74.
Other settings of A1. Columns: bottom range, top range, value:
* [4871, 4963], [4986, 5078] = 0.87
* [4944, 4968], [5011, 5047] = 0.86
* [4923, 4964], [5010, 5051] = 0.84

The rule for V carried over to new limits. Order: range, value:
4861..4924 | 7.27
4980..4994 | 6.4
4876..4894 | 7.07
